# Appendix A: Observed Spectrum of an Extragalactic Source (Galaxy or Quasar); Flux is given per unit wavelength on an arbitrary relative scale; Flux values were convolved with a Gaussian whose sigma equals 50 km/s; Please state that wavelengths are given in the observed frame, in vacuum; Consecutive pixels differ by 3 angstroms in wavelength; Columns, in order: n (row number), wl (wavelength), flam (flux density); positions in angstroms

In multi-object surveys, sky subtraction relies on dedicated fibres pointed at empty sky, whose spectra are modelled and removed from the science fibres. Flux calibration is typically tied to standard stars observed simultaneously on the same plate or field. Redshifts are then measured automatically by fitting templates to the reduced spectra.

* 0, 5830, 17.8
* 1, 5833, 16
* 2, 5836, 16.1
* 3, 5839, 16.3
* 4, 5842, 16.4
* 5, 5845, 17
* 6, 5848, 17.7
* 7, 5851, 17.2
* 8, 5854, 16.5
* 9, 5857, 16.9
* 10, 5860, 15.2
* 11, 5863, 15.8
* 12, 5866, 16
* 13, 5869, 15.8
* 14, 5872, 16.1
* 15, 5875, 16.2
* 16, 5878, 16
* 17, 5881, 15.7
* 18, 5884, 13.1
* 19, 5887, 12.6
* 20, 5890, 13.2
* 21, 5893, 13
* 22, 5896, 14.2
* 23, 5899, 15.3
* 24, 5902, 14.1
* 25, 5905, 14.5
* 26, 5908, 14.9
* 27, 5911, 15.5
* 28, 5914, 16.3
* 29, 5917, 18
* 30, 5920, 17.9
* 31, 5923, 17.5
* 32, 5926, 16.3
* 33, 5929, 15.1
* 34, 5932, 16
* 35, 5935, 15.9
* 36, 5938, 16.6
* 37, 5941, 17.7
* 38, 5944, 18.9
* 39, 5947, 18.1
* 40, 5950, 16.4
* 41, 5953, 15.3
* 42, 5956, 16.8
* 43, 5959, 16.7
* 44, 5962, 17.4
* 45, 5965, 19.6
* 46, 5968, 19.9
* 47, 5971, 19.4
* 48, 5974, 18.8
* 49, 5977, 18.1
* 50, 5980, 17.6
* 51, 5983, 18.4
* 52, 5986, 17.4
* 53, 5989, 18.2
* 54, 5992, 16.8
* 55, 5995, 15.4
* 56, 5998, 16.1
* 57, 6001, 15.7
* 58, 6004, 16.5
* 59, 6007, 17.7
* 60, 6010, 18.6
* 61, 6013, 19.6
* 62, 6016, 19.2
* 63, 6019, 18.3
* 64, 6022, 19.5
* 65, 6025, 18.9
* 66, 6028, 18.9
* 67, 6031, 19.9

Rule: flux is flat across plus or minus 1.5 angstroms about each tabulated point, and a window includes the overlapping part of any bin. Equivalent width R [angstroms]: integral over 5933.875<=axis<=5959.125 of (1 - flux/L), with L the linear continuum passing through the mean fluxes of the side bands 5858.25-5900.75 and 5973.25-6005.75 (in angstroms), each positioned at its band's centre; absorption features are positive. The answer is -1.1 angstroms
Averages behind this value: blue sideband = 14.9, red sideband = 17.1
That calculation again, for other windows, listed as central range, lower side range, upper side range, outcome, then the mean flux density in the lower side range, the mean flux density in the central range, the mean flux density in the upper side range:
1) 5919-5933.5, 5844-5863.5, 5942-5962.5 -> 0.39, 16.6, 16.5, 17.1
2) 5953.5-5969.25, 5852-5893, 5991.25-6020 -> -1.12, 15.3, 17.9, 17.4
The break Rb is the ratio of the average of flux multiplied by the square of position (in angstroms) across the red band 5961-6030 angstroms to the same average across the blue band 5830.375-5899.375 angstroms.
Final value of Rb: 1.21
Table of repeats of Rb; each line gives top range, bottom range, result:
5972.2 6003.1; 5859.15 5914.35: 1.20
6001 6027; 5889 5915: 1.31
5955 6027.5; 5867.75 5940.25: 1.20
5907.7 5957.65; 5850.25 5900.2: 1.12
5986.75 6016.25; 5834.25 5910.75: 1.17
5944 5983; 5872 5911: 1.26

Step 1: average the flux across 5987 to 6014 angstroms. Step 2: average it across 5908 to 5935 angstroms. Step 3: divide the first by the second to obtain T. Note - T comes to 1.04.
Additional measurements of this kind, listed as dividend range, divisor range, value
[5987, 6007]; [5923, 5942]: 1.01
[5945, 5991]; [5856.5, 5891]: 1.18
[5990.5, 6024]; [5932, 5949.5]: 1.02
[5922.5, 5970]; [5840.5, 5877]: 1.05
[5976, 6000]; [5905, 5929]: 1.05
